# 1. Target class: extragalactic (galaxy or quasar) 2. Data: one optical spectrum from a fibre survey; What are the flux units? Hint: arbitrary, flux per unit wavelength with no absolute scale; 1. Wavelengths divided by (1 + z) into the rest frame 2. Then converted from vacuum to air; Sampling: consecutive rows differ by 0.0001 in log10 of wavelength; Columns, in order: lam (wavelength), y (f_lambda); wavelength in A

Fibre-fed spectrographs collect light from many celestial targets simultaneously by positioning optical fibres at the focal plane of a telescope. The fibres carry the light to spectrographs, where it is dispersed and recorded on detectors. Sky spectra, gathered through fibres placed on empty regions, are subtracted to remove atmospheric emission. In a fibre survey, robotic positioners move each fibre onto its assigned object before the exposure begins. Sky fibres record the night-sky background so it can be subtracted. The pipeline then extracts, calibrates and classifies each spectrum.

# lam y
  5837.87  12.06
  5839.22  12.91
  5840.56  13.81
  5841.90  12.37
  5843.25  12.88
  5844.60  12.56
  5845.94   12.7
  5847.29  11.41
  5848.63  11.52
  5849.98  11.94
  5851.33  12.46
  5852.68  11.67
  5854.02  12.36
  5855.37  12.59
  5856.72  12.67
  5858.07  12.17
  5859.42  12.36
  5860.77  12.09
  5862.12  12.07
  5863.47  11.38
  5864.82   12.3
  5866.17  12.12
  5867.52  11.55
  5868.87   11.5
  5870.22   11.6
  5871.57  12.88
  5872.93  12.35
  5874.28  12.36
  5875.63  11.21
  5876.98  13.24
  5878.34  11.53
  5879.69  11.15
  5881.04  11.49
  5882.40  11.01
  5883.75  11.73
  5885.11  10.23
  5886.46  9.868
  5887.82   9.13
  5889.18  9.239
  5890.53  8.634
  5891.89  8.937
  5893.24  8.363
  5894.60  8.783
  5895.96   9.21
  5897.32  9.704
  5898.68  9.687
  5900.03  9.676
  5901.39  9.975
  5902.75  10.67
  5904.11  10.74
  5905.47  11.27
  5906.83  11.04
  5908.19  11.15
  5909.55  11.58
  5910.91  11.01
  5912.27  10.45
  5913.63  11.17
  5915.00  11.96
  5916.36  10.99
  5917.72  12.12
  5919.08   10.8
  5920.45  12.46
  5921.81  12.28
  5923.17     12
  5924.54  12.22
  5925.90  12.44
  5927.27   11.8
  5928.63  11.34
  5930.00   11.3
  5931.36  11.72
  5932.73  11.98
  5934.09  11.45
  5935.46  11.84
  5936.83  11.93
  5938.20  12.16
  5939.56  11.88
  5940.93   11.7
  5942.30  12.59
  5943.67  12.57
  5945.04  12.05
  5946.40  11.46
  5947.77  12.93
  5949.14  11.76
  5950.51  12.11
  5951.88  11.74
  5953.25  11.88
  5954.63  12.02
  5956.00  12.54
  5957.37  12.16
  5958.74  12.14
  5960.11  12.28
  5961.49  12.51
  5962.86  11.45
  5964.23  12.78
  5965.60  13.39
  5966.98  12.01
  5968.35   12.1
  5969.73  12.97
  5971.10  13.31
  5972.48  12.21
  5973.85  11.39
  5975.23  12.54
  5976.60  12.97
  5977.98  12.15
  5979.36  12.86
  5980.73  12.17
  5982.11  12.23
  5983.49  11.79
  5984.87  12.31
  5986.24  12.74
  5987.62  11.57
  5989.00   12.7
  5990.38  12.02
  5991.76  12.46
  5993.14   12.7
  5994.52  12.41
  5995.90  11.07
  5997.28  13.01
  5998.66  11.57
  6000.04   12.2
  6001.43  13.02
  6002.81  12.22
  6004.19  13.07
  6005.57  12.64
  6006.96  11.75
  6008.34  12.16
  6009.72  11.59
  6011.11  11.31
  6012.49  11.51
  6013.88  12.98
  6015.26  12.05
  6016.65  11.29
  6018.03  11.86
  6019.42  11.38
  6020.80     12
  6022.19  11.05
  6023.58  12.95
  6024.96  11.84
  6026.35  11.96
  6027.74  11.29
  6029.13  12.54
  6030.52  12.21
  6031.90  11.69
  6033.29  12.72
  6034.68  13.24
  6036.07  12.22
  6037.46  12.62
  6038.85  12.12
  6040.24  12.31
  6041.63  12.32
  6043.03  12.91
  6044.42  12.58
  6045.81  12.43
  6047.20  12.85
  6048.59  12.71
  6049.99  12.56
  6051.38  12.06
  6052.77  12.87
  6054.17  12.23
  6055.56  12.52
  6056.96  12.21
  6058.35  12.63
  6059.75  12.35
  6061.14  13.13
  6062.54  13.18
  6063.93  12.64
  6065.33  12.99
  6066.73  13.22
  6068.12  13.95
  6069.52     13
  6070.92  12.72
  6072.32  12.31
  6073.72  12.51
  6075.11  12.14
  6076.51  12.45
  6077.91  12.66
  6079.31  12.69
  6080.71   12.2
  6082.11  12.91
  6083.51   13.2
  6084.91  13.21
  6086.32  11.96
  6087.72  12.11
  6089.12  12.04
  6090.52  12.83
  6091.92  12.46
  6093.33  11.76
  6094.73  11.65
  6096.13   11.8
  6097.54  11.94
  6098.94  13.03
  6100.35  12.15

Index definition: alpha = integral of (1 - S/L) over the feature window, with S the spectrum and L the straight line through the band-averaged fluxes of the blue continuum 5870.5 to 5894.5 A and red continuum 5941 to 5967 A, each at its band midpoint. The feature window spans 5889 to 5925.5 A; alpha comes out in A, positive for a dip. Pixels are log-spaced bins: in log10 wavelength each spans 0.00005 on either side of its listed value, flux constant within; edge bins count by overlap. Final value 2.1 A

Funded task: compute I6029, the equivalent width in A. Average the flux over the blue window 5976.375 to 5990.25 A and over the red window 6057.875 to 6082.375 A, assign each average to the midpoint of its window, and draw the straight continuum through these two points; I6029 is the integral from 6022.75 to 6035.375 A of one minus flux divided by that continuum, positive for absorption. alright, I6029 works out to 0.3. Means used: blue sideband 12.3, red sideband 12.8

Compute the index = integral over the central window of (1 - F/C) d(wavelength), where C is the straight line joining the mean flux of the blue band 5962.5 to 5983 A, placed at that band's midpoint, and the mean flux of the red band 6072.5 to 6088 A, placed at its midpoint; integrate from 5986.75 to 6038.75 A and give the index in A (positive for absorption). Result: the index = 1.5 A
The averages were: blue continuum 12.4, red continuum 12.6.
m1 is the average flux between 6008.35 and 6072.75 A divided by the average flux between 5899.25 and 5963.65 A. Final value 1.06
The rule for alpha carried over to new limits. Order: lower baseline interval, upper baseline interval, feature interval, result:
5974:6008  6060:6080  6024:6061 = 0.7 A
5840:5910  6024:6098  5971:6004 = -0.8 A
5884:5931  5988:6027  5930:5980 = -3.7 A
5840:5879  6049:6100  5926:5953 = 0.9 A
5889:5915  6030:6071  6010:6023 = 0.4 A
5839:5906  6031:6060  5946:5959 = -0.3 A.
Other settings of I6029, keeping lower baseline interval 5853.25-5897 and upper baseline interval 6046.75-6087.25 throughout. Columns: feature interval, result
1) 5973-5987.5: -0.34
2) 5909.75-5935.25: -0.20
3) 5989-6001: -0.11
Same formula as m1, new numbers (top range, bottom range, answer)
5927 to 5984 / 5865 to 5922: 1.12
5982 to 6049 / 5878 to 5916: 1.18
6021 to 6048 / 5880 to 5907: 1.23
